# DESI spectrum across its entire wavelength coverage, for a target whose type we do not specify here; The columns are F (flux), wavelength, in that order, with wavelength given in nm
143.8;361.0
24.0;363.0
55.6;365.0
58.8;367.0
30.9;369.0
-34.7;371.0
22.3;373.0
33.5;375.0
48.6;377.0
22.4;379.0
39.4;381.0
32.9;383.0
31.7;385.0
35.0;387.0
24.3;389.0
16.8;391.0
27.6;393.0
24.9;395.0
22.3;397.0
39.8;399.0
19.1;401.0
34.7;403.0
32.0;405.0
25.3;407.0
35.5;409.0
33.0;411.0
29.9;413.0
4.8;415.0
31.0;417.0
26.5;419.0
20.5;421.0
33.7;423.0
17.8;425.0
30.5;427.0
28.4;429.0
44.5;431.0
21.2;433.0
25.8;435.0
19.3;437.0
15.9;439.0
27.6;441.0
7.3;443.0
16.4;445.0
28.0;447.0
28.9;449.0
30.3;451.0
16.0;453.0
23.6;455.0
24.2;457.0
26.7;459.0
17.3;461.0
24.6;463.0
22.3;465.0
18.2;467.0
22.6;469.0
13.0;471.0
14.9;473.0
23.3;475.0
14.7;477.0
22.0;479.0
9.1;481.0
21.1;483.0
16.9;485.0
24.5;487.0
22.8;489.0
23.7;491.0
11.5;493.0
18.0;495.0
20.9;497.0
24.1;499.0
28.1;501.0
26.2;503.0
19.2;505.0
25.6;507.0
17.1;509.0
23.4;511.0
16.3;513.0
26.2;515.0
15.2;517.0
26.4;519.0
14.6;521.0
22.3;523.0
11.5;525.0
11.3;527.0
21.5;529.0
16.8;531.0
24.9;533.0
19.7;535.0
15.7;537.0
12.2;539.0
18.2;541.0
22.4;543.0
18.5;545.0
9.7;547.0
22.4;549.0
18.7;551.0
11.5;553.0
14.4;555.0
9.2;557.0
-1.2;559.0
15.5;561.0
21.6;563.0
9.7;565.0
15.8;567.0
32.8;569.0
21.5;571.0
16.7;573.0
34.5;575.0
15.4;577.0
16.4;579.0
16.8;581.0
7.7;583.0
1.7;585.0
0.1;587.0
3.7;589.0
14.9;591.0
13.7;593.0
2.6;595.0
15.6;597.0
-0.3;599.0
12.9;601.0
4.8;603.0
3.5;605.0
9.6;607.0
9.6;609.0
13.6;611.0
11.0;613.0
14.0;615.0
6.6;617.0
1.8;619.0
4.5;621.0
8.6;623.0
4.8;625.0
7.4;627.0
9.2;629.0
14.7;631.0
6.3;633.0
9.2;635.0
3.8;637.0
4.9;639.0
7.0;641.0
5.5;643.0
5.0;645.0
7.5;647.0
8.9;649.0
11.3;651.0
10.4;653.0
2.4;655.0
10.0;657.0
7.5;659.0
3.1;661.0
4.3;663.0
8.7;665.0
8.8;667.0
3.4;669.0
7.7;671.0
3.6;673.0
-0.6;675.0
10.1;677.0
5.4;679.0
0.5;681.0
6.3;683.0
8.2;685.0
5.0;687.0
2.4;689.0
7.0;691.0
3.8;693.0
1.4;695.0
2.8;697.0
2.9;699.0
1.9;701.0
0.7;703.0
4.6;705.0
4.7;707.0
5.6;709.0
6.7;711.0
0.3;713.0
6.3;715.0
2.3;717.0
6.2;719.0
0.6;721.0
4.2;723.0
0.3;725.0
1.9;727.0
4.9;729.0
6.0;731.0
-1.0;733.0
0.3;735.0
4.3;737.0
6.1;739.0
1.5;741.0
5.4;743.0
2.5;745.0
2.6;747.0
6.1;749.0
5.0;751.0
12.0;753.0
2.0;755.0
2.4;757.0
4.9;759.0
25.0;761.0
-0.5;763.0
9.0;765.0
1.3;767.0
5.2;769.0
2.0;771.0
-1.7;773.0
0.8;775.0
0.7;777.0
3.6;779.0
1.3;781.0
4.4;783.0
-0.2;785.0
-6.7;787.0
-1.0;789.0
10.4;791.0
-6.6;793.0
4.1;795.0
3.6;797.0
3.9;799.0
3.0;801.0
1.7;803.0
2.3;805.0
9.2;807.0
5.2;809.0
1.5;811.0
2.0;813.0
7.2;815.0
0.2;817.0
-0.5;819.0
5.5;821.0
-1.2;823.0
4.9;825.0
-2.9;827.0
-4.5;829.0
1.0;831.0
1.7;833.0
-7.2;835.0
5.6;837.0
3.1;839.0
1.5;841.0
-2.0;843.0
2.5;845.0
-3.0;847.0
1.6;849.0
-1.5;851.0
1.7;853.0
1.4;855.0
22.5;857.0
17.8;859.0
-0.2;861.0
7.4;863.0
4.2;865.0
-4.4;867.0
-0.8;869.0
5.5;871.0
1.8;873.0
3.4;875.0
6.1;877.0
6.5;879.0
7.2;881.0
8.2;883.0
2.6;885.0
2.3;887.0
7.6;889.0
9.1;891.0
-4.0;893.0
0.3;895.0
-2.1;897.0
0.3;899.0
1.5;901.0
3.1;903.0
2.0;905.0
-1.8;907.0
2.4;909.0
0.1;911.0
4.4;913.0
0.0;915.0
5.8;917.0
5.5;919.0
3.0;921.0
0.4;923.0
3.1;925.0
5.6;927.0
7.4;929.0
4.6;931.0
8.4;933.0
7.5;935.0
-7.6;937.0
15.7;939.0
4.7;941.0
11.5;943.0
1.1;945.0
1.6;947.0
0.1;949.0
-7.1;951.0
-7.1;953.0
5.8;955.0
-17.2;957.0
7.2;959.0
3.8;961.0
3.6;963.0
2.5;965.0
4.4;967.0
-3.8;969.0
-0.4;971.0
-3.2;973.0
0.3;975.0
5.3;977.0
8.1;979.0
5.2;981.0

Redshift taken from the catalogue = 1.300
